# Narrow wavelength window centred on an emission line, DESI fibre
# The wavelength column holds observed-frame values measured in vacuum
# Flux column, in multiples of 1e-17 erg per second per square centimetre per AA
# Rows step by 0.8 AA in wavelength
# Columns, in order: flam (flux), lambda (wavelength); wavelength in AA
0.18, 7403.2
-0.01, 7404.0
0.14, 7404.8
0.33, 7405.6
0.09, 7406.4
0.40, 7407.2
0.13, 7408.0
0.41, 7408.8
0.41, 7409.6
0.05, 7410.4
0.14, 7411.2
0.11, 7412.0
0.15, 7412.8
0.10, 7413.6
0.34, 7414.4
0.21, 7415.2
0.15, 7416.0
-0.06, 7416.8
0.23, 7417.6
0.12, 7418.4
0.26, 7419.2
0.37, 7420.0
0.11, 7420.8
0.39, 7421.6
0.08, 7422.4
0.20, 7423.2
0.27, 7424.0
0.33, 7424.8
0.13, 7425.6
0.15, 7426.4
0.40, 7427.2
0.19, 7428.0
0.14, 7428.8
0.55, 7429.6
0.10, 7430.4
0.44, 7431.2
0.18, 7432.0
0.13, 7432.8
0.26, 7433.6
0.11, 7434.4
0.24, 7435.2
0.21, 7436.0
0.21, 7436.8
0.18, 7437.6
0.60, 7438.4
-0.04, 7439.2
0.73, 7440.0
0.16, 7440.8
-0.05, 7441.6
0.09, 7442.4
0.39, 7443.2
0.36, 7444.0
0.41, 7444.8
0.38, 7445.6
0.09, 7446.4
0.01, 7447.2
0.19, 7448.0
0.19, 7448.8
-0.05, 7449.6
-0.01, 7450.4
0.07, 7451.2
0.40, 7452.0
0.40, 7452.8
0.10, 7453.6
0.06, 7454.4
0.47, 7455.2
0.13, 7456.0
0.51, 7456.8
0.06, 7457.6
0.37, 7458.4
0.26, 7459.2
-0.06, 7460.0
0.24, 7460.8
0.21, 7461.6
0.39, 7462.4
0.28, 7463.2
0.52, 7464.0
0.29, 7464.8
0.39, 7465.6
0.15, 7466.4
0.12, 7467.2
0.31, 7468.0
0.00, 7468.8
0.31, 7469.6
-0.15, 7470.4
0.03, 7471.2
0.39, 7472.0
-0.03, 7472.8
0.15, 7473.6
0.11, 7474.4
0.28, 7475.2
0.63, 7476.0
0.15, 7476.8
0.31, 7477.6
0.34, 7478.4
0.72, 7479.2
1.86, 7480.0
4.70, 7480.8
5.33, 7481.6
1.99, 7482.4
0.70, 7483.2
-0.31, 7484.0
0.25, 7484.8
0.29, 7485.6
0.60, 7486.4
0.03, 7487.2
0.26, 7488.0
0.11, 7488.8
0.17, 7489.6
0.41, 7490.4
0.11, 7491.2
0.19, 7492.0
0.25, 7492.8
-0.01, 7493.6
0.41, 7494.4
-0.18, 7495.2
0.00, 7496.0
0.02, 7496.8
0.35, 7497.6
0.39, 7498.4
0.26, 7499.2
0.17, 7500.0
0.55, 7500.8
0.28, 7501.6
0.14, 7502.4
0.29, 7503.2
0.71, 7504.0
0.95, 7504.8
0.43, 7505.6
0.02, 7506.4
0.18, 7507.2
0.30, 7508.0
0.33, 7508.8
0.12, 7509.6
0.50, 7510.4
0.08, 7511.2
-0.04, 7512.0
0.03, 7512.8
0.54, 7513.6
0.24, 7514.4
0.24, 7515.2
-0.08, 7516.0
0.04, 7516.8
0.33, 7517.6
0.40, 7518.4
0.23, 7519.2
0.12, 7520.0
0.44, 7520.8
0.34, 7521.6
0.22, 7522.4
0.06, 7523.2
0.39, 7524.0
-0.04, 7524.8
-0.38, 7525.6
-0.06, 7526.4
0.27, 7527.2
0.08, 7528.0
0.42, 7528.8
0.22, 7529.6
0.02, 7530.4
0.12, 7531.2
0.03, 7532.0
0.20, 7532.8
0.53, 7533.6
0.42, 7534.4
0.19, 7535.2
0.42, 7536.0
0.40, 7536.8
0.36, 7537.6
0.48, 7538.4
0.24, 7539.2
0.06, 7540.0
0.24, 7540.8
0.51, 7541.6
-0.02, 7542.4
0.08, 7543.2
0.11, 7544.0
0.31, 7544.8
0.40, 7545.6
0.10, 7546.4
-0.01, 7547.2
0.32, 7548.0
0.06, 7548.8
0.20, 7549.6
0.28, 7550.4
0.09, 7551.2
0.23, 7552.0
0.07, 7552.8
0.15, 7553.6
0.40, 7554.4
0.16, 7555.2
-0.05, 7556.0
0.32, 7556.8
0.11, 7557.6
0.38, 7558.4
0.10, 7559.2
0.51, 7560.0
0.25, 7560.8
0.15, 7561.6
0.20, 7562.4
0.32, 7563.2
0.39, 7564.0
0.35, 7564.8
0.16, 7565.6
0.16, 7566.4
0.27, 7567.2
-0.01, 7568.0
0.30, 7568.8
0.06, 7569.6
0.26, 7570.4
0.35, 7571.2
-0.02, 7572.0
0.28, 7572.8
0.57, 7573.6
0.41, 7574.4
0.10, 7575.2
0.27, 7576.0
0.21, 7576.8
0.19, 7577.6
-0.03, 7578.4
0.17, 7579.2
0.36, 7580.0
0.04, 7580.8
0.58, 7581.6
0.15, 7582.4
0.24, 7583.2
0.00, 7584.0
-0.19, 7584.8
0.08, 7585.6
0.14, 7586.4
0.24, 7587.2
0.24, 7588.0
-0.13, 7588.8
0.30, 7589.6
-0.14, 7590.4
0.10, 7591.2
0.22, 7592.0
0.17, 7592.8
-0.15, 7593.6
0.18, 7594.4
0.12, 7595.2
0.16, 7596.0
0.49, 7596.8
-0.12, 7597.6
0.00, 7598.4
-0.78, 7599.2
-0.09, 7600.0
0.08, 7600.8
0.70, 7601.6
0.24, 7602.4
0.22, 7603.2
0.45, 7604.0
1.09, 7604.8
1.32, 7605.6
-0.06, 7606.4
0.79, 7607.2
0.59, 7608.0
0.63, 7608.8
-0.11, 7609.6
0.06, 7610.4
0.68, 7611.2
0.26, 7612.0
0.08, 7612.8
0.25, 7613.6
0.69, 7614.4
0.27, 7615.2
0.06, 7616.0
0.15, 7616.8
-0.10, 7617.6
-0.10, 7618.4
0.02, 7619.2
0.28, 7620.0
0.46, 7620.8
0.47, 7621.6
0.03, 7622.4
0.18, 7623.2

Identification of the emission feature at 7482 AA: H-alpha 6563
